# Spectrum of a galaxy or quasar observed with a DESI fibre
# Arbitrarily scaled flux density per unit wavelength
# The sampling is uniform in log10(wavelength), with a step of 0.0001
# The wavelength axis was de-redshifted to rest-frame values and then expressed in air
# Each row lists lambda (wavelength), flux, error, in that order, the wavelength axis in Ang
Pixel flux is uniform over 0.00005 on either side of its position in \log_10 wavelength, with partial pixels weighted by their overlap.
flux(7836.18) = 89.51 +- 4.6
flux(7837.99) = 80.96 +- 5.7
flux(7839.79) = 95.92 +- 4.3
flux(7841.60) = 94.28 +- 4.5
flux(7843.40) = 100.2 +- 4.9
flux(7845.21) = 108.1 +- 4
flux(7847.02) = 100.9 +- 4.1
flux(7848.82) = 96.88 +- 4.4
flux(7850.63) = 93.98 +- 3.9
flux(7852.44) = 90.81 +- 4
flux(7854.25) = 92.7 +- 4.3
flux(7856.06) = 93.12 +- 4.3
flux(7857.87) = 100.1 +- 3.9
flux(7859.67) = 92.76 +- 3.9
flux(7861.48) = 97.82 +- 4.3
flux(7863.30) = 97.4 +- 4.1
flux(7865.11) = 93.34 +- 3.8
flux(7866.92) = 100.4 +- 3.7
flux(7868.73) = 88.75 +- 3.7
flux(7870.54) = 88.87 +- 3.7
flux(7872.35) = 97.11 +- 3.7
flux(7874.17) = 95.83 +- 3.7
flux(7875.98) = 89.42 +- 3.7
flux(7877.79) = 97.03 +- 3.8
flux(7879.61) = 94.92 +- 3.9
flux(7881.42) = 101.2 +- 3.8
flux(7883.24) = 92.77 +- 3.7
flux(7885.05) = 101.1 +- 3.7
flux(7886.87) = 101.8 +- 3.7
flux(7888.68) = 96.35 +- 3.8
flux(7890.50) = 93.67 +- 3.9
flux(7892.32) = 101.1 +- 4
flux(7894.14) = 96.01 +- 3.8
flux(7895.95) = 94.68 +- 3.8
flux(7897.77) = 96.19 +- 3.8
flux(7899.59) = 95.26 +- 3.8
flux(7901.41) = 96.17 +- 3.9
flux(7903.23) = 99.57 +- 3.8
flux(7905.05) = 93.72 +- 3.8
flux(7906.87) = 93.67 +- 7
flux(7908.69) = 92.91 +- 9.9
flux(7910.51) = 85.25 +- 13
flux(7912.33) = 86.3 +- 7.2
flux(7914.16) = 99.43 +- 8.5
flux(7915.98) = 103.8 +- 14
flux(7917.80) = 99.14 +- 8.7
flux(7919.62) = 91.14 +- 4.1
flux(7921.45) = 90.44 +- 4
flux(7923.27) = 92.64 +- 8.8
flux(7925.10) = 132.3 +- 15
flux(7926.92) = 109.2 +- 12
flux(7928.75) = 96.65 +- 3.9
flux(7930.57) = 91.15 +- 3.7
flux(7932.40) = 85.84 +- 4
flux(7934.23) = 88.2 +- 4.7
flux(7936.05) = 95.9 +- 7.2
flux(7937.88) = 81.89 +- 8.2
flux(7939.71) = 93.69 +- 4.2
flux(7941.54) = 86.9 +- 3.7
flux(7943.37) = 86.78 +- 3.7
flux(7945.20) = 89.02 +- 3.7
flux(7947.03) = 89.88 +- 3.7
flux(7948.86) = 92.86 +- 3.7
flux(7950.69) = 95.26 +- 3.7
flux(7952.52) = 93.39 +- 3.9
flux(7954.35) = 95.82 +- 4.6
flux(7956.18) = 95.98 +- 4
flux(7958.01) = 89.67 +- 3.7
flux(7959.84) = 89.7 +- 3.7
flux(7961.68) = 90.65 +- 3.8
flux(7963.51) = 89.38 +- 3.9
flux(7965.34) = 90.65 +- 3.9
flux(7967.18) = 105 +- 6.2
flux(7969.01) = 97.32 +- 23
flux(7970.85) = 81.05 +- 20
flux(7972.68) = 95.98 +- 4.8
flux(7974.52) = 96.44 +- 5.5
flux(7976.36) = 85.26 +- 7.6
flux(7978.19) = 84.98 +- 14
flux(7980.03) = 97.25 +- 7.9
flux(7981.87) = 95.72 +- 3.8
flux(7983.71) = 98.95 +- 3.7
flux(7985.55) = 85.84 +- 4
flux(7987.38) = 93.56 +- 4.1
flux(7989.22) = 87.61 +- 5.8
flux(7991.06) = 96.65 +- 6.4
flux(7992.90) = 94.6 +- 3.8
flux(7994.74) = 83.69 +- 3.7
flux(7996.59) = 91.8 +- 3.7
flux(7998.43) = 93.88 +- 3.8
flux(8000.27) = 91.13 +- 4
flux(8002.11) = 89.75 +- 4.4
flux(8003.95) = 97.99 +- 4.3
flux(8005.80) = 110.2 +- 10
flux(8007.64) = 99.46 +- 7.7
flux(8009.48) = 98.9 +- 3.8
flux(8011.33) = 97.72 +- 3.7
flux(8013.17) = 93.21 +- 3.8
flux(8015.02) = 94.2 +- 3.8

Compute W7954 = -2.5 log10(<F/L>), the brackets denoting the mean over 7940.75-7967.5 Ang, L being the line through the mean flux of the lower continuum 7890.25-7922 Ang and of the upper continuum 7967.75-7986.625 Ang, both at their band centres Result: 0.01 mag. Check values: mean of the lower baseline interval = 95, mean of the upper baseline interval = 92.2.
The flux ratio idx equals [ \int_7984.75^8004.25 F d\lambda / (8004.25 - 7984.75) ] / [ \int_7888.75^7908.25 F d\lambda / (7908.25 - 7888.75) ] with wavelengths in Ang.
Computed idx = 0.95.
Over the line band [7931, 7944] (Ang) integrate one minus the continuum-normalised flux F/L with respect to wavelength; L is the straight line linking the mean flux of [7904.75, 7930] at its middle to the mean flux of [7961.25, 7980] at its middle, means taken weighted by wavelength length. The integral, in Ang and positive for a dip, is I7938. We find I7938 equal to 0.9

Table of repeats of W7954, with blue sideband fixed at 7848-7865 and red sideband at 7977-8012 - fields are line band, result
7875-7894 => -0.02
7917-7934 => -0.04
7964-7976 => 0.01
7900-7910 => 0.00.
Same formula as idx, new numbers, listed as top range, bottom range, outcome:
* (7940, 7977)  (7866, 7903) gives 0.96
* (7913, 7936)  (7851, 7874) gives 1.04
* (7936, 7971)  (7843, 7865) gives 0.95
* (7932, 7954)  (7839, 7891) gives 0.94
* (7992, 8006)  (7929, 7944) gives 1.05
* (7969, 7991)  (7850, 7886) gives 0.96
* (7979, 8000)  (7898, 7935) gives 0.96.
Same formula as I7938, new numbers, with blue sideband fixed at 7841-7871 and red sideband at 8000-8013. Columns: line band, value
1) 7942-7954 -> 0.7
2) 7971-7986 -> 0.8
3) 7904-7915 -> 0.5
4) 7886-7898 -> -0.1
